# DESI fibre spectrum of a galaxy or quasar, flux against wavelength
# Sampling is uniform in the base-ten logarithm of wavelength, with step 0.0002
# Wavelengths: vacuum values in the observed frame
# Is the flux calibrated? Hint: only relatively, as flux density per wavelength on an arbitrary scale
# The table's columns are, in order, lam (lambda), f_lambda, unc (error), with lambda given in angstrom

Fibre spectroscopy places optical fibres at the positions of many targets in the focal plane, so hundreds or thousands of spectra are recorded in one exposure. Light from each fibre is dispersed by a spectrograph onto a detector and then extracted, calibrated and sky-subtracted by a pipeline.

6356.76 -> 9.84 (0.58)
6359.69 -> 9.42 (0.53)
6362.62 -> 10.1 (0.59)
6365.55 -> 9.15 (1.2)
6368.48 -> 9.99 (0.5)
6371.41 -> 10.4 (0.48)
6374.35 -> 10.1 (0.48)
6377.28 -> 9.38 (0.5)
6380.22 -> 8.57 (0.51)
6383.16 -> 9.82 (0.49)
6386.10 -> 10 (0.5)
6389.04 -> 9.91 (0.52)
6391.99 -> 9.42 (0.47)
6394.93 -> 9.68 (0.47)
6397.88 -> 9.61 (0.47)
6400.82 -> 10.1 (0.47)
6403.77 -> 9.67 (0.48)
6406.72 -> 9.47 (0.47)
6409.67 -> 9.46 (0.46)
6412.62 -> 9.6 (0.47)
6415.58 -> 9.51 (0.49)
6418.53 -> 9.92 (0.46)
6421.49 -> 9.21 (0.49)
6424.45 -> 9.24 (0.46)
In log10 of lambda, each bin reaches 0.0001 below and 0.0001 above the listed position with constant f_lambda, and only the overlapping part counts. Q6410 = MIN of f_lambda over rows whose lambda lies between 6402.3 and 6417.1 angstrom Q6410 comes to 9.46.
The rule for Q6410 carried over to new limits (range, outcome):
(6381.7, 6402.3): 9.42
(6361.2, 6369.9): 9.15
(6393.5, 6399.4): 9.61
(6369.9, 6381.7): 8.57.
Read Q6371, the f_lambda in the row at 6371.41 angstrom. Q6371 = 10.4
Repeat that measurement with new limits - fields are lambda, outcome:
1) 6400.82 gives 10.1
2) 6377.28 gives 9.38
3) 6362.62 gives 10.1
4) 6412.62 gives 9.6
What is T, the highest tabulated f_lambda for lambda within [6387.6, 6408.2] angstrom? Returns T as 10.1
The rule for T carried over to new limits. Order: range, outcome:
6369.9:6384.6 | 10.4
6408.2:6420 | 9.92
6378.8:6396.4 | 10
